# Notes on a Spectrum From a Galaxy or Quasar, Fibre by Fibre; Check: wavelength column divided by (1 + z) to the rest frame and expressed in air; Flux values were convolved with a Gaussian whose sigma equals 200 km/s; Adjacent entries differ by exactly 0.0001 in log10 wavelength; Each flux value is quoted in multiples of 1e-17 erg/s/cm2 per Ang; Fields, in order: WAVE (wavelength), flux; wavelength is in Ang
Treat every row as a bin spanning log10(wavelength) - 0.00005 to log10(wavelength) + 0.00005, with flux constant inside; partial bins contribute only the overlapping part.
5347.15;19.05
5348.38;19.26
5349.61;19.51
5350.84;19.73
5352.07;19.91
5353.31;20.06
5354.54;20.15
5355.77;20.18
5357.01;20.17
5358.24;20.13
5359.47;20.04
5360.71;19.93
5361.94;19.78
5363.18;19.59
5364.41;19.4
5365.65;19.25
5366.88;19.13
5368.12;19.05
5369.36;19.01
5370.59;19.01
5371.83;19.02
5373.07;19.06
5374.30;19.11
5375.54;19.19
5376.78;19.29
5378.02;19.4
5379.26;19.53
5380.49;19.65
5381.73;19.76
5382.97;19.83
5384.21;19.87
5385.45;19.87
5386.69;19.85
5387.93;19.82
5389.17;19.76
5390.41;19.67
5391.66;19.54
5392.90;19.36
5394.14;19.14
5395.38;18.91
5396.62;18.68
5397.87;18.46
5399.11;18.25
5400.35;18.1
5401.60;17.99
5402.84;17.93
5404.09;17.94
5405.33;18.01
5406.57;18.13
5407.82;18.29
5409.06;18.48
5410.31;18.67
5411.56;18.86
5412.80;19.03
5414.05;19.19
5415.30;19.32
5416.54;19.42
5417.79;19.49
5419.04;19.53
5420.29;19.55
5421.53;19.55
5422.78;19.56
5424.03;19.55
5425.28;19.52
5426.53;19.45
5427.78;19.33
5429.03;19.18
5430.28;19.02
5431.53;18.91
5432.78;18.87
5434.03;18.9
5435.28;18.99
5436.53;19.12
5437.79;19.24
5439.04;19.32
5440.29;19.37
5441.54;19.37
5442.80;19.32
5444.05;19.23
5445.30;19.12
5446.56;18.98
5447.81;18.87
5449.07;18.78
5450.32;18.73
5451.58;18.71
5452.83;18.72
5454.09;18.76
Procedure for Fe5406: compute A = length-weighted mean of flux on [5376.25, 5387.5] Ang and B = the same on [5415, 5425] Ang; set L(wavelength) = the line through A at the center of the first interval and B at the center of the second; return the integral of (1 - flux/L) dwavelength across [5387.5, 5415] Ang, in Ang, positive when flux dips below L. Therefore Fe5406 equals 1.2 Ang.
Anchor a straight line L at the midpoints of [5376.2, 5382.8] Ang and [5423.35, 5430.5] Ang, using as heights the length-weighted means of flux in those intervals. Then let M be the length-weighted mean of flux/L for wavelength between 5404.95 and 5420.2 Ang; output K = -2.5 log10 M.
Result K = 0.03 mag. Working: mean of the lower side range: 19.6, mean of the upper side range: 19.4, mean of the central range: 18.9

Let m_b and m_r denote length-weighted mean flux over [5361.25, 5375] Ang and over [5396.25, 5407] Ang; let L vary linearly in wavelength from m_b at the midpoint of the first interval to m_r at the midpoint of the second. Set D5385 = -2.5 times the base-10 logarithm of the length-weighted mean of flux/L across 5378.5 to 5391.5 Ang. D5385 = -0.06 mag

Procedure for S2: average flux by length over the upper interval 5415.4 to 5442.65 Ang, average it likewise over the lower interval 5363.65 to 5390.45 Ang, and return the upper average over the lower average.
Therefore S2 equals 1.0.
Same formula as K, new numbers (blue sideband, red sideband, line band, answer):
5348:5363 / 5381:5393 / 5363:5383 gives 0.029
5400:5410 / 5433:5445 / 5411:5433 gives -0.037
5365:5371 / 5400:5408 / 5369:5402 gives -0.038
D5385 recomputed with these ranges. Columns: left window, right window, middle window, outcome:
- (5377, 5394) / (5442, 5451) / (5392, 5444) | 0.019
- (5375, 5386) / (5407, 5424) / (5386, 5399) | 0.010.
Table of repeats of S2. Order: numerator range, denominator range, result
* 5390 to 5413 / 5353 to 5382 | 0.95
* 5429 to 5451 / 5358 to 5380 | 0.98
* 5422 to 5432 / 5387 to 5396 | 0.99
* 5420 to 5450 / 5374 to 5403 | 1.00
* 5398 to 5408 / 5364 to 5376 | 0.95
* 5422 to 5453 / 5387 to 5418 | 1.02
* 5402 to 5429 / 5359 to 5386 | 0.98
